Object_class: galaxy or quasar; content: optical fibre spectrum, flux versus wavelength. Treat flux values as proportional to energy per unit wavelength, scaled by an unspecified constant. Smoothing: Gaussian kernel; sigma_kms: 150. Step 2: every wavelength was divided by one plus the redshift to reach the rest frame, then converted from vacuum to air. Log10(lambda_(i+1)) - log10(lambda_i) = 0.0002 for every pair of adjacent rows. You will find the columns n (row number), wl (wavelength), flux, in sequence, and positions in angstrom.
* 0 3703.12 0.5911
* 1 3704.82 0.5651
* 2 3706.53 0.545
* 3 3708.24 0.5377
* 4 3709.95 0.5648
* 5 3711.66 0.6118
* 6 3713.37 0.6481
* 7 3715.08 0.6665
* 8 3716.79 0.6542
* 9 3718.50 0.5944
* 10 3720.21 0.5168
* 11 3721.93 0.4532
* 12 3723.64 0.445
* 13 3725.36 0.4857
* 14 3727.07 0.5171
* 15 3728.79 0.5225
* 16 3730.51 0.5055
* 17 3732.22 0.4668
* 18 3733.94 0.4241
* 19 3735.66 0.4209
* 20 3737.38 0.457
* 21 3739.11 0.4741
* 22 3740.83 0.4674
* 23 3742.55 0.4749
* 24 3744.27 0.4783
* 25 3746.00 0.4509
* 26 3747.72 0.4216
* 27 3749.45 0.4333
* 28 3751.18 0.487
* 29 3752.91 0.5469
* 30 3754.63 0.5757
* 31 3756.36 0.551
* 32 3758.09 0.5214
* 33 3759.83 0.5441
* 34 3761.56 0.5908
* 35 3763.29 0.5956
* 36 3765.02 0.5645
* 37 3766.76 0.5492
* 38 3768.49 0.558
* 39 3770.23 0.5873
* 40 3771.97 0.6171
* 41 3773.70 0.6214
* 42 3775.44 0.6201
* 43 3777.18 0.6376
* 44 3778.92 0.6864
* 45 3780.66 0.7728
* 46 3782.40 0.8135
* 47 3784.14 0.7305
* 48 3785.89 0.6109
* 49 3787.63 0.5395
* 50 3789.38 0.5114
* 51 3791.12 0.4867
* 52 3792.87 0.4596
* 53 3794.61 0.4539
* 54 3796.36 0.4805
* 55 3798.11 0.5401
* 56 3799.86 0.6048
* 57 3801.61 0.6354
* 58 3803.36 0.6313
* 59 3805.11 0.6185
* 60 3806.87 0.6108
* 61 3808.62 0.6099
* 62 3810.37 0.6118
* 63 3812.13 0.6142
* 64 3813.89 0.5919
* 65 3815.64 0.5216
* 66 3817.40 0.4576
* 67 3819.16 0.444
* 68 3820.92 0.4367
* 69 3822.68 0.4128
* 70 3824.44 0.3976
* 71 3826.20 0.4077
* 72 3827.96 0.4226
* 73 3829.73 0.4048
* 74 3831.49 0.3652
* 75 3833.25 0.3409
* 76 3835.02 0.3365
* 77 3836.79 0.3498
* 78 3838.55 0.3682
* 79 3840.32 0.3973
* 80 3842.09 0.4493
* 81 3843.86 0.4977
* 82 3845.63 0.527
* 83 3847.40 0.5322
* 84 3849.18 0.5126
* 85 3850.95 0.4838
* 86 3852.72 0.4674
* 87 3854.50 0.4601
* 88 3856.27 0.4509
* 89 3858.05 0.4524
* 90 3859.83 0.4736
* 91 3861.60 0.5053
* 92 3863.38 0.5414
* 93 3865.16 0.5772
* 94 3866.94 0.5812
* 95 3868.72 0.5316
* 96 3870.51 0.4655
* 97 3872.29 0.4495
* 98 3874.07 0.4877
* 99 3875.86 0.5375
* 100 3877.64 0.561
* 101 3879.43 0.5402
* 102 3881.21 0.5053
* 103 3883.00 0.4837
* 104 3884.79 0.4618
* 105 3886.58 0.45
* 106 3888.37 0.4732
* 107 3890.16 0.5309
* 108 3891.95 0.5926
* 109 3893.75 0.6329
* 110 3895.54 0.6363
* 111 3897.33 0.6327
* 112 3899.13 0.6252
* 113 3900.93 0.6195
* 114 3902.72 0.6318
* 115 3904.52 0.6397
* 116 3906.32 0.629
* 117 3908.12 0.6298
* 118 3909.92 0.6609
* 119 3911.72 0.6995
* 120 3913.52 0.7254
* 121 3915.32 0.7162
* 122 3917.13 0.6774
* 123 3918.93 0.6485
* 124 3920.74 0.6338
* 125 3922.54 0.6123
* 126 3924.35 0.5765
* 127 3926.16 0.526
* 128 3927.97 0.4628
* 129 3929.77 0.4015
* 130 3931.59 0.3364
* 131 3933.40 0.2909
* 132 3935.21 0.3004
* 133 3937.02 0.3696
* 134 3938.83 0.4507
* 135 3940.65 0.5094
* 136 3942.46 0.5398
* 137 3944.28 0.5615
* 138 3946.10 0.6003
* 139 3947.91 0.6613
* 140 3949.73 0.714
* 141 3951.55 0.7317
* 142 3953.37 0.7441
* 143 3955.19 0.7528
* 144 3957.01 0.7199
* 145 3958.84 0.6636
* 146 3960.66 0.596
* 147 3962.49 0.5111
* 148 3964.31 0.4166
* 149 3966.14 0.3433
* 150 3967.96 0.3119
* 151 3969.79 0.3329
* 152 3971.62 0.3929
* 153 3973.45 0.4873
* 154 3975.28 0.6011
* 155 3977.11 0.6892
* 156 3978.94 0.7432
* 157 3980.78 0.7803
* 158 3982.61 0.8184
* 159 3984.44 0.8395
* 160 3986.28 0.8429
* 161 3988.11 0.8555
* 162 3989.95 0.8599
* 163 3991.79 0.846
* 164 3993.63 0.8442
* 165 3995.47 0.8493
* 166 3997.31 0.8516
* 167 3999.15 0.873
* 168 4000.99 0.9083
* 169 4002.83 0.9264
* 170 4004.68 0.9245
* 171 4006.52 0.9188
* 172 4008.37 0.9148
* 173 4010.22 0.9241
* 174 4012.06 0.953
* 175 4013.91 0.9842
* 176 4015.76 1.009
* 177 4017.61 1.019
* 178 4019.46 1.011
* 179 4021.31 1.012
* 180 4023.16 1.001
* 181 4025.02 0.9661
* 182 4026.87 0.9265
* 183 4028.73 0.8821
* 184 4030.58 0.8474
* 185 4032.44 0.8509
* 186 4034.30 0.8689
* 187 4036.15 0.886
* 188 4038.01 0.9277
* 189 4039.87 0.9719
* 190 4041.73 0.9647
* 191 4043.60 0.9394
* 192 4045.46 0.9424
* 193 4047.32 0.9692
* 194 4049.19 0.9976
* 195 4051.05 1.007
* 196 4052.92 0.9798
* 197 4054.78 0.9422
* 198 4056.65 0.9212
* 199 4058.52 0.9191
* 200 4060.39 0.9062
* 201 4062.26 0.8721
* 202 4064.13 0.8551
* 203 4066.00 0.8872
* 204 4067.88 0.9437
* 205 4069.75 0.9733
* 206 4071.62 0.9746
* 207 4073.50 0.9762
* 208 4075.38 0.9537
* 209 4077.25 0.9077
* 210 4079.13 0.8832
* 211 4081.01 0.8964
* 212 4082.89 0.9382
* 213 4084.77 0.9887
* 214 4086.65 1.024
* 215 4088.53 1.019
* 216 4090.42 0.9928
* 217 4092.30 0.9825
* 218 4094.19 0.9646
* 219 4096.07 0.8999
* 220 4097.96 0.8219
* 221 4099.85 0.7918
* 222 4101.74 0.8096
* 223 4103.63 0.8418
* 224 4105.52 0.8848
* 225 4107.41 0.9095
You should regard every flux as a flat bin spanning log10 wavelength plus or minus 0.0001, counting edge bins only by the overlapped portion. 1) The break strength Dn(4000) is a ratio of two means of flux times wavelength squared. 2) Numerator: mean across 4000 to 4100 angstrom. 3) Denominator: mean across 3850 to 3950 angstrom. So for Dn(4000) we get 1.87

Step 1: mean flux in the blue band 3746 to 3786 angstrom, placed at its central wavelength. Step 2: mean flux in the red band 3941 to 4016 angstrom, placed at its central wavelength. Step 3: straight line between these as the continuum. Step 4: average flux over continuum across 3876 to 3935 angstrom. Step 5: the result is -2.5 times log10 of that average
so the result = 0.19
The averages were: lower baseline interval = 0.59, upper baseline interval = 0.724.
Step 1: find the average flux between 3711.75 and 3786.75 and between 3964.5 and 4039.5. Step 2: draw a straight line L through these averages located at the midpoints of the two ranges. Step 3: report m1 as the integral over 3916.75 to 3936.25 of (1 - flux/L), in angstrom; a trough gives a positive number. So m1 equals 6.5 angstrom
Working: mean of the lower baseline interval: 0.553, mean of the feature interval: 0.491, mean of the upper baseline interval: 0.819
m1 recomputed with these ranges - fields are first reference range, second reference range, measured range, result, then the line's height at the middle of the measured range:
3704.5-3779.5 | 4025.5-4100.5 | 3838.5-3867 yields 7.9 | 0.673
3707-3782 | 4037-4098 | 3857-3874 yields 4.6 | 0.694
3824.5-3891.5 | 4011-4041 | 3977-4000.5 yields 0.3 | 0.84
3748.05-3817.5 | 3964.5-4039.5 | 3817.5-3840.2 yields 8.5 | 0.63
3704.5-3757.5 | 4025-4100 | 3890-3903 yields 1.9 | 0.723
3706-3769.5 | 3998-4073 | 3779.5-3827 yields 4.2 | 0.614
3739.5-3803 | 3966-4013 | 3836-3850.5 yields 4.0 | 0.628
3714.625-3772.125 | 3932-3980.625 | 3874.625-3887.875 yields 0.7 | 0.533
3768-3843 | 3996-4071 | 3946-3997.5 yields 9.9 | 0.824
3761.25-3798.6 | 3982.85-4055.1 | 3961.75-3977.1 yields 7.5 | 0.855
